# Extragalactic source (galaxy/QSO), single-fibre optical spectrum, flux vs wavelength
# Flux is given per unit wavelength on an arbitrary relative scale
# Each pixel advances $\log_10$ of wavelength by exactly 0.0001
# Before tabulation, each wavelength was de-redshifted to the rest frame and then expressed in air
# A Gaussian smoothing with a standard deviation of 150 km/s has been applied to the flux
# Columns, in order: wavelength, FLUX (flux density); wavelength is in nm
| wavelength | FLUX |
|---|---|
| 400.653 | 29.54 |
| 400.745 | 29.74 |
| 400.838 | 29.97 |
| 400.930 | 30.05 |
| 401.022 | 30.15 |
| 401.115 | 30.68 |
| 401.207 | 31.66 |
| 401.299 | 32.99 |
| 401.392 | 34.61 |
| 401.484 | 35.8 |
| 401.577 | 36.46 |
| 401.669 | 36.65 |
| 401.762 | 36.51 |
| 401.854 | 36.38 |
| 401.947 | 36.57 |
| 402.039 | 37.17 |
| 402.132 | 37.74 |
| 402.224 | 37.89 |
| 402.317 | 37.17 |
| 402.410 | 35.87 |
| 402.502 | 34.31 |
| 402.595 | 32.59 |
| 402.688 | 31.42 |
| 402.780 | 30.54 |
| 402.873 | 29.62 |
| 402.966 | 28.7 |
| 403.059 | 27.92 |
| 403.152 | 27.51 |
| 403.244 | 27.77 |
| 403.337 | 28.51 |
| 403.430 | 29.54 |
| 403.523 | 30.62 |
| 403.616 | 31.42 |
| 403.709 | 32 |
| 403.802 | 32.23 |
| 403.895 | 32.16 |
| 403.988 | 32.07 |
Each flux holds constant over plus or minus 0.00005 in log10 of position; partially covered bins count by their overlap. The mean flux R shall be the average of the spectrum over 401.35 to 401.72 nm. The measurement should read 35.9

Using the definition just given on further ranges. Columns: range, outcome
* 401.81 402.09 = 36.7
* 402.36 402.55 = 35.1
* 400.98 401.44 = 32.1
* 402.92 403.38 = 28.1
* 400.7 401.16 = 30.1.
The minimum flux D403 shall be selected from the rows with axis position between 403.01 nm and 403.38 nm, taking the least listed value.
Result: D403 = 27.51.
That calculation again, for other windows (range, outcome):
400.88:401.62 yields 30.05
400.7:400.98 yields 29.74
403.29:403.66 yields 28.51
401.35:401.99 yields 34.61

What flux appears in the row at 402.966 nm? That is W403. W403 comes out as 28.7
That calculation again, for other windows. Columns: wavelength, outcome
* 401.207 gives 31.66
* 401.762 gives 36.51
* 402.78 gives 30.54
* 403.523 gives 30.62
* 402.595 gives 32.59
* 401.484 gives 35.8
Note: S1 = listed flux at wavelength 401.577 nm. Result 36.46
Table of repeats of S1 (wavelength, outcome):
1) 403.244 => 27.77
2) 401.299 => 32.99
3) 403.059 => 27.92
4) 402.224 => 37.89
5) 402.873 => 29.62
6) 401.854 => 36.38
